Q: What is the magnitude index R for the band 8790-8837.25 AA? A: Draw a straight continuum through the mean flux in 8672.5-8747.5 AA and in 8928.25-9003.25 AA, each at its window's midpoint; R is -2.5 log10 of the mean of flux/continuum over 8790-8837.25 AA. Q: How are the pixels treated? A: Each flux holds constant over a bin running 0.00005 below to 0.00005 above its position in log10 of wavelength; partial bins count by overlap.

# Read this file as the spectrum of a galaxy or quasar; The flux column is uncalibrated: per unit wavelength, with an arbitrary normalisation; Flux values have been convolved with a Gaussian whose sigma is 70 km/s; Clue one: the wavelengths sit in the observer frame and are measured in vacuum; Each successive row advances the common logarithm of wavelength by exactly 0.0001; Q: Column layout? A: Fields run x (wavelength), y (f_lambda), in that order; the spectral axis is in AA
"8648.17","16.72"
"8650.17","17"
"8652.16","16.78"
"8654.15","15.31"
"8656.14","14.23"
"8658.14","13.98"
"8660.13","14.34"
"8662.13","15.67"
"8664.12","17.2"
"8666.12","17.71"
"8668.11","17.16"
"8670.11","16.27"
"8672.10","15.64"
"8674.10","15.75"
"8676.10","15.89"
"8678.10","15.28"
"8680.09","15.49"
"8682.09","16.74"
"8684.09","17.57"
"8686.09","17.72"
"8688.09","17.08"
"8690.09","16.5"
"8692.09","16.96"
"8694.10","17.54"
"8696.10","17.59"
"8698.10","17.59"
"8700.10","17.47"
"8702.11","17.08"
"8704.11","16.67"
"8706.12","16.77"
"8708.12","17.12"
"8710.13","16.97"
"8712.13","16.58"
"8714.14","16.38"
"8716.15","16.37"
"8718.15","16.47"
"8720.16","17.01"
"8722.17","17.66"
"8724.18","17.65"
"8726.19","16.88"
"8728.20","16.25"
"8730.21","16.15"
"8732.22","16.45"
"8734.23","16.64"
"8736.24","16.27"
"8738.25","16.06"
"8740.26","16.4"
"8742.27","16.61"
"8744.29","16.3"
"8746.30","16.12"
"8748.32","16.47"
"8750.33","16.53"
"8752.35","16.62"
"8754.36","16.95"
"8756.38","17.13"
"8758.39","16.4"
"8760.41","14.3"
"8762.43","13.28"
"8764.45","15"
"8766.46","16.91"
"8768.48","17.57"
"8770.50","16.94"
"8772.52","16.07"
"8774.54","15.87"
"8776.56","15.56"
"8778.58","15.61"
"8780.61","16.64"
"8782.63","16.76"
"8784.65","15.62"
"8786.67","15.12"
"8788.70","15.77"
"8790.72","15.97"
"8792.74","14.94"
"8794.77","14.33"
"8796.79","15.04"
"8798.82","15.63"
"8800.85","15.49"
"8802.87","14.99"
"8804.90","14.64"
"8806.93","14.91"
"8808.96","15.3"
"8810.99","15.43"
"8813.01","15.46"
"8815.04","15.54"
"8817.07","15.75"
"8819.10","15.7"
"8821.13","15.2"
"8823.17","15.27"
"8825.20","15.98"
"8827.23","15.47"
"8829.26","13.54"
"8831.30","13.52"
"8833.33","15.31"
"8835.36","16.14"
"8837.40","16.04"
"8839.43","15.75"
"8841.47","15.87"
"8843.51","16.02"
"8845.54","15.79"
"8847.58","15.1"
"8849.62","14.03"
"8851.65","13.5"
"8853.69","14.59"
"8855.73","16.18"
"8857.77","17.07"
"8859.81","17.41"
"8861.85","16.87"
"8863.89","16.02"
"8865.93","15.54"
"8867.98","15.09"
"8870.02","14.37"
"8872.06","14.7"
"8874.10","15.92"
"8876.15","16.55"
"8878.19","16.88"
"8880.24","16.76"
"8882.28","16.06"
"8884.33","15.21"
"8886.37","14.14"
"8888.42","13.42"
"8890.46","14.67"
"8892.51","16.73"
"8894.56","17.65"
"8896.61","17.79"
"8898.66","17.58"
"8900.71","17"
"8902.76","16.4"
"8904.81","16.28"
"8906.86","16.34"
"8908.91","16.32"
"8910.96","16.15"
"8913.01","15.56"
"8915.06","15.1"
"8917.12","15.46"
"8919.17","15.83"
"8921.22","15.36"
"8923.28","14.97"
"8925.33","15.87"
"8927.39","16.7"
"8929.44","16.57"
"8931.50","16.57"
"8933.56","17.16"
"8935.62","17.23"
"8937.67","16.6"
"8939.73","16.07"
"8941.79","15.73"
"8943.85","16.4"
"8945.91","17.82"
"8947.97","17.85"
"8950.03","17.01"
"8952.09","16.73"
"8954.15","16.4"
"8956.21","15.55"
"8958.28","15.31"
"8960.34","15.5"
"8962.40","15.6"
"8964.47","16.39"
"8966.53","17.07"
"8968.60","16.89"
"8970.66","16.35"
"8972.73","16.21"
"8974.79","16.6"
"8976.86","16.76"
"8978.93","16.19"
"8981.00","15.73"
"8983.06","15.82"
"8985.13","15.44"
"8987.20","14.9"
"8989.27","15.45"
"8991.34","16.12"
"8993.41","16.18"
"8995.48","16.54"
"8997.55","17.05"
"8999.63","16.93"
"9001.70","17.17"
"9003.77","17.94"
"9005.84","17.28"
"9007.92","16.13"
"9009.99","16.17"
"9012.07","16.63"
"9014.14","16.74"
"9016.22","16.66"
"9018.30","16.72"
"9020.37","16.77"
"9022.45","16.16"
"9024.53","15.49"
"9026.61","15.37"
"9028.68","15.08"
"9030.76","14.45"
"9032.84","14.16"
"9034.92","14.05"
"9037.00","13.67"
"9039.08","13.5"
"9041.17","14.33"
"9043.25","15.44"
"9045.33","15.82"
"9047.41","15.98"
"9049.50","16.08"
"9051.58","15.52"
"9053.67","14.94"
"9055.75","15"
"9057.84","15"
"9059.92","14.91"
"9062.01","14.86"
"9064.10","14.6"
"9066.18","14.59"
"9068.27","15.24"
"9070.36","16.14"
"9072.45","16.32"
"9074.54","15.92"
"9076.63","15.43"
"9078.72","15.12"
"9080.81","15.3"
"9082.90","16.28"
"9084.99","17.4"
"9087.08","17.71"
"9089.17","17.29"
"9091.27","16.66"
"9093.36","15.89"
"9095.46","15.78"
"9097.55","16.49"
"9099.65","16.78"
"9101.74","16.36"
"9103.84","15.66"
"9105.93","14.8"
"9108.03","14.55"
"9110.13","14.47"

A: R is 0.09 mag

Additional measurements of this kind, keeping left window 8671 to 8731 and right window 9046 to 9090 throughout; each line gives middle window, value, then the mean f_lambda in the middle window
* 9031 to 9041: 0.14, 13.9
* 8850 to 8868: 0.04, 15.8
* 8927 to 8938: -0.05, 16.8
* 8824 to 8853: 0.08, 15.1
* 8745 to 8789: 0.03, 16.1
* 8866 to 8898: 0.03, 15.7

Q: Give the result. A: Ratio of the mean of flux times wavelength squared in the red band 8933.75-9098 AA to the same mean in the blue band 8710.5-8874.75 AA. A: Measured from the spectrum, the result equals 1.1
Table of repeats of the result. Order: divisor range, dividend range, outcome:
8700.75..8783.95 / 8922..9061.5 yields 1.03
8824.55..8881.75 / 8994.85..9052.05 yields 1.06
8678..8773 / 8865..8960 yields 1.01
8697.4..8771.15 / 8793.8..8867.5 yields 0.95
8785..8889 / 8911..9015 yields 1.09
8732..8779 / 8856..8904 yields 1.02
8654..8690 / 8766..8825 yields 1.00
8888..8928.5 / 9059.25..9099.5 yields 1.03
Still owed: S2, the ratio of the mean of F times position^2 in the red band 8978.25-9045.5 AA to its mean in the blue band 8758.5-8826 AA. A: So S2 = 1.07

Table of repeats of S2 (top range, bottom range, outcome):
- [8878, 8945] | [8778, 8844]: 1.07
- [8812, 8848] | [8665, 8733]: 0.95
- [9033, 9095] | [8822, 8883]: 1.04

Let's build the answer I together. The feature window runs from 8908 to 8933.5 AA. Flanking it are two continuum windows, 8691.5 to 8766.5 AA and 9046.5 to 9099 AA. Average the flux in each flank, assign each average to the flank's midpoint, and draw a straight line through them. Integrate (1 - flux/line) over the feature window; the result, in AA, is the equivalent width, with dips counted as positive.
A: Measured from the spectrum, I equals 0.3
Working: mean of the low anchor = 16.6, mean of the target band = 15.9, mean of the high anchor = 15.8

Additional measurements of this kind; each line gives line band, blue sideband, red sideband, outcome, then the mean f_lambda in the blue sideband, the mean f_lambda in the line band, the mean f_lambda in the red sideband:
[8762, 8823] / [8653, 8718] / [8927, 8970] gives 3.3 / 16.5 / 15.6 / 16.5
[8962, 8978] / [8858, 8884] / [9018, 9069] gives -1.1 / 16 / 16.5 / 15.1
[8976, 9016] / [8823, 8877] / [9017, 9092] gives -2.3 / 15.5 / 16.4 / 15.5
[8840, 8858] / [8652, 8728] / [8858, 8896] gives 0.7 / 16.5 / 15.3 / 15.8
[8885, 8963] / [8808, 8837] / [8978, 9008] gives -1.4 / 15.3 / 16.2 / 16.3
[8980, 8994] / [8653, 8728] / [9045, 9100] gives 0.3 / 16.5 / 15.7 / 15.8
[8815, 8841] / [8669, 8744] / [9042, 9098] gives 1.7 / 16.7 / 15.3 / 15.8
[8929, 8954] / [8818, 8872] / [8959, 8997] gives -1.4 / 15.4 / 16.8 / 16.1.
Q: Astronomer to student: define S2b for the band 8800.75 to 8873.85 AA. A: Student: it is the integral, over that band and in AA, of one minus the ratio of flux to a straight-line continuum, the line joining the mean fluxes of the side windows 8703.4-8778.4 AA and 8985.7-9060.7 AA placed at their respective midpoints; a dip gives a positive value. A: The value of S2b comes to 3.6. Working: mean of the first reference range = 16.4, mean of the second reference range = 15.7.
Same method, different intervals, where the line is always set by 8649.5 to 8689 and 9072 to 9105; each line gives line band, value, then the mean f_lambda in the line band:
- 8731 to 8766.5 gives 0.10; 16.1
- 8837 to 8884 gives 1.35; 15.7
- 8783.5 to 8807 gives 1.38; 15.2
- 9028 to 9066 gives 3.30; 14.8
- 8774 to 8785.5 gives 0.11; 16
